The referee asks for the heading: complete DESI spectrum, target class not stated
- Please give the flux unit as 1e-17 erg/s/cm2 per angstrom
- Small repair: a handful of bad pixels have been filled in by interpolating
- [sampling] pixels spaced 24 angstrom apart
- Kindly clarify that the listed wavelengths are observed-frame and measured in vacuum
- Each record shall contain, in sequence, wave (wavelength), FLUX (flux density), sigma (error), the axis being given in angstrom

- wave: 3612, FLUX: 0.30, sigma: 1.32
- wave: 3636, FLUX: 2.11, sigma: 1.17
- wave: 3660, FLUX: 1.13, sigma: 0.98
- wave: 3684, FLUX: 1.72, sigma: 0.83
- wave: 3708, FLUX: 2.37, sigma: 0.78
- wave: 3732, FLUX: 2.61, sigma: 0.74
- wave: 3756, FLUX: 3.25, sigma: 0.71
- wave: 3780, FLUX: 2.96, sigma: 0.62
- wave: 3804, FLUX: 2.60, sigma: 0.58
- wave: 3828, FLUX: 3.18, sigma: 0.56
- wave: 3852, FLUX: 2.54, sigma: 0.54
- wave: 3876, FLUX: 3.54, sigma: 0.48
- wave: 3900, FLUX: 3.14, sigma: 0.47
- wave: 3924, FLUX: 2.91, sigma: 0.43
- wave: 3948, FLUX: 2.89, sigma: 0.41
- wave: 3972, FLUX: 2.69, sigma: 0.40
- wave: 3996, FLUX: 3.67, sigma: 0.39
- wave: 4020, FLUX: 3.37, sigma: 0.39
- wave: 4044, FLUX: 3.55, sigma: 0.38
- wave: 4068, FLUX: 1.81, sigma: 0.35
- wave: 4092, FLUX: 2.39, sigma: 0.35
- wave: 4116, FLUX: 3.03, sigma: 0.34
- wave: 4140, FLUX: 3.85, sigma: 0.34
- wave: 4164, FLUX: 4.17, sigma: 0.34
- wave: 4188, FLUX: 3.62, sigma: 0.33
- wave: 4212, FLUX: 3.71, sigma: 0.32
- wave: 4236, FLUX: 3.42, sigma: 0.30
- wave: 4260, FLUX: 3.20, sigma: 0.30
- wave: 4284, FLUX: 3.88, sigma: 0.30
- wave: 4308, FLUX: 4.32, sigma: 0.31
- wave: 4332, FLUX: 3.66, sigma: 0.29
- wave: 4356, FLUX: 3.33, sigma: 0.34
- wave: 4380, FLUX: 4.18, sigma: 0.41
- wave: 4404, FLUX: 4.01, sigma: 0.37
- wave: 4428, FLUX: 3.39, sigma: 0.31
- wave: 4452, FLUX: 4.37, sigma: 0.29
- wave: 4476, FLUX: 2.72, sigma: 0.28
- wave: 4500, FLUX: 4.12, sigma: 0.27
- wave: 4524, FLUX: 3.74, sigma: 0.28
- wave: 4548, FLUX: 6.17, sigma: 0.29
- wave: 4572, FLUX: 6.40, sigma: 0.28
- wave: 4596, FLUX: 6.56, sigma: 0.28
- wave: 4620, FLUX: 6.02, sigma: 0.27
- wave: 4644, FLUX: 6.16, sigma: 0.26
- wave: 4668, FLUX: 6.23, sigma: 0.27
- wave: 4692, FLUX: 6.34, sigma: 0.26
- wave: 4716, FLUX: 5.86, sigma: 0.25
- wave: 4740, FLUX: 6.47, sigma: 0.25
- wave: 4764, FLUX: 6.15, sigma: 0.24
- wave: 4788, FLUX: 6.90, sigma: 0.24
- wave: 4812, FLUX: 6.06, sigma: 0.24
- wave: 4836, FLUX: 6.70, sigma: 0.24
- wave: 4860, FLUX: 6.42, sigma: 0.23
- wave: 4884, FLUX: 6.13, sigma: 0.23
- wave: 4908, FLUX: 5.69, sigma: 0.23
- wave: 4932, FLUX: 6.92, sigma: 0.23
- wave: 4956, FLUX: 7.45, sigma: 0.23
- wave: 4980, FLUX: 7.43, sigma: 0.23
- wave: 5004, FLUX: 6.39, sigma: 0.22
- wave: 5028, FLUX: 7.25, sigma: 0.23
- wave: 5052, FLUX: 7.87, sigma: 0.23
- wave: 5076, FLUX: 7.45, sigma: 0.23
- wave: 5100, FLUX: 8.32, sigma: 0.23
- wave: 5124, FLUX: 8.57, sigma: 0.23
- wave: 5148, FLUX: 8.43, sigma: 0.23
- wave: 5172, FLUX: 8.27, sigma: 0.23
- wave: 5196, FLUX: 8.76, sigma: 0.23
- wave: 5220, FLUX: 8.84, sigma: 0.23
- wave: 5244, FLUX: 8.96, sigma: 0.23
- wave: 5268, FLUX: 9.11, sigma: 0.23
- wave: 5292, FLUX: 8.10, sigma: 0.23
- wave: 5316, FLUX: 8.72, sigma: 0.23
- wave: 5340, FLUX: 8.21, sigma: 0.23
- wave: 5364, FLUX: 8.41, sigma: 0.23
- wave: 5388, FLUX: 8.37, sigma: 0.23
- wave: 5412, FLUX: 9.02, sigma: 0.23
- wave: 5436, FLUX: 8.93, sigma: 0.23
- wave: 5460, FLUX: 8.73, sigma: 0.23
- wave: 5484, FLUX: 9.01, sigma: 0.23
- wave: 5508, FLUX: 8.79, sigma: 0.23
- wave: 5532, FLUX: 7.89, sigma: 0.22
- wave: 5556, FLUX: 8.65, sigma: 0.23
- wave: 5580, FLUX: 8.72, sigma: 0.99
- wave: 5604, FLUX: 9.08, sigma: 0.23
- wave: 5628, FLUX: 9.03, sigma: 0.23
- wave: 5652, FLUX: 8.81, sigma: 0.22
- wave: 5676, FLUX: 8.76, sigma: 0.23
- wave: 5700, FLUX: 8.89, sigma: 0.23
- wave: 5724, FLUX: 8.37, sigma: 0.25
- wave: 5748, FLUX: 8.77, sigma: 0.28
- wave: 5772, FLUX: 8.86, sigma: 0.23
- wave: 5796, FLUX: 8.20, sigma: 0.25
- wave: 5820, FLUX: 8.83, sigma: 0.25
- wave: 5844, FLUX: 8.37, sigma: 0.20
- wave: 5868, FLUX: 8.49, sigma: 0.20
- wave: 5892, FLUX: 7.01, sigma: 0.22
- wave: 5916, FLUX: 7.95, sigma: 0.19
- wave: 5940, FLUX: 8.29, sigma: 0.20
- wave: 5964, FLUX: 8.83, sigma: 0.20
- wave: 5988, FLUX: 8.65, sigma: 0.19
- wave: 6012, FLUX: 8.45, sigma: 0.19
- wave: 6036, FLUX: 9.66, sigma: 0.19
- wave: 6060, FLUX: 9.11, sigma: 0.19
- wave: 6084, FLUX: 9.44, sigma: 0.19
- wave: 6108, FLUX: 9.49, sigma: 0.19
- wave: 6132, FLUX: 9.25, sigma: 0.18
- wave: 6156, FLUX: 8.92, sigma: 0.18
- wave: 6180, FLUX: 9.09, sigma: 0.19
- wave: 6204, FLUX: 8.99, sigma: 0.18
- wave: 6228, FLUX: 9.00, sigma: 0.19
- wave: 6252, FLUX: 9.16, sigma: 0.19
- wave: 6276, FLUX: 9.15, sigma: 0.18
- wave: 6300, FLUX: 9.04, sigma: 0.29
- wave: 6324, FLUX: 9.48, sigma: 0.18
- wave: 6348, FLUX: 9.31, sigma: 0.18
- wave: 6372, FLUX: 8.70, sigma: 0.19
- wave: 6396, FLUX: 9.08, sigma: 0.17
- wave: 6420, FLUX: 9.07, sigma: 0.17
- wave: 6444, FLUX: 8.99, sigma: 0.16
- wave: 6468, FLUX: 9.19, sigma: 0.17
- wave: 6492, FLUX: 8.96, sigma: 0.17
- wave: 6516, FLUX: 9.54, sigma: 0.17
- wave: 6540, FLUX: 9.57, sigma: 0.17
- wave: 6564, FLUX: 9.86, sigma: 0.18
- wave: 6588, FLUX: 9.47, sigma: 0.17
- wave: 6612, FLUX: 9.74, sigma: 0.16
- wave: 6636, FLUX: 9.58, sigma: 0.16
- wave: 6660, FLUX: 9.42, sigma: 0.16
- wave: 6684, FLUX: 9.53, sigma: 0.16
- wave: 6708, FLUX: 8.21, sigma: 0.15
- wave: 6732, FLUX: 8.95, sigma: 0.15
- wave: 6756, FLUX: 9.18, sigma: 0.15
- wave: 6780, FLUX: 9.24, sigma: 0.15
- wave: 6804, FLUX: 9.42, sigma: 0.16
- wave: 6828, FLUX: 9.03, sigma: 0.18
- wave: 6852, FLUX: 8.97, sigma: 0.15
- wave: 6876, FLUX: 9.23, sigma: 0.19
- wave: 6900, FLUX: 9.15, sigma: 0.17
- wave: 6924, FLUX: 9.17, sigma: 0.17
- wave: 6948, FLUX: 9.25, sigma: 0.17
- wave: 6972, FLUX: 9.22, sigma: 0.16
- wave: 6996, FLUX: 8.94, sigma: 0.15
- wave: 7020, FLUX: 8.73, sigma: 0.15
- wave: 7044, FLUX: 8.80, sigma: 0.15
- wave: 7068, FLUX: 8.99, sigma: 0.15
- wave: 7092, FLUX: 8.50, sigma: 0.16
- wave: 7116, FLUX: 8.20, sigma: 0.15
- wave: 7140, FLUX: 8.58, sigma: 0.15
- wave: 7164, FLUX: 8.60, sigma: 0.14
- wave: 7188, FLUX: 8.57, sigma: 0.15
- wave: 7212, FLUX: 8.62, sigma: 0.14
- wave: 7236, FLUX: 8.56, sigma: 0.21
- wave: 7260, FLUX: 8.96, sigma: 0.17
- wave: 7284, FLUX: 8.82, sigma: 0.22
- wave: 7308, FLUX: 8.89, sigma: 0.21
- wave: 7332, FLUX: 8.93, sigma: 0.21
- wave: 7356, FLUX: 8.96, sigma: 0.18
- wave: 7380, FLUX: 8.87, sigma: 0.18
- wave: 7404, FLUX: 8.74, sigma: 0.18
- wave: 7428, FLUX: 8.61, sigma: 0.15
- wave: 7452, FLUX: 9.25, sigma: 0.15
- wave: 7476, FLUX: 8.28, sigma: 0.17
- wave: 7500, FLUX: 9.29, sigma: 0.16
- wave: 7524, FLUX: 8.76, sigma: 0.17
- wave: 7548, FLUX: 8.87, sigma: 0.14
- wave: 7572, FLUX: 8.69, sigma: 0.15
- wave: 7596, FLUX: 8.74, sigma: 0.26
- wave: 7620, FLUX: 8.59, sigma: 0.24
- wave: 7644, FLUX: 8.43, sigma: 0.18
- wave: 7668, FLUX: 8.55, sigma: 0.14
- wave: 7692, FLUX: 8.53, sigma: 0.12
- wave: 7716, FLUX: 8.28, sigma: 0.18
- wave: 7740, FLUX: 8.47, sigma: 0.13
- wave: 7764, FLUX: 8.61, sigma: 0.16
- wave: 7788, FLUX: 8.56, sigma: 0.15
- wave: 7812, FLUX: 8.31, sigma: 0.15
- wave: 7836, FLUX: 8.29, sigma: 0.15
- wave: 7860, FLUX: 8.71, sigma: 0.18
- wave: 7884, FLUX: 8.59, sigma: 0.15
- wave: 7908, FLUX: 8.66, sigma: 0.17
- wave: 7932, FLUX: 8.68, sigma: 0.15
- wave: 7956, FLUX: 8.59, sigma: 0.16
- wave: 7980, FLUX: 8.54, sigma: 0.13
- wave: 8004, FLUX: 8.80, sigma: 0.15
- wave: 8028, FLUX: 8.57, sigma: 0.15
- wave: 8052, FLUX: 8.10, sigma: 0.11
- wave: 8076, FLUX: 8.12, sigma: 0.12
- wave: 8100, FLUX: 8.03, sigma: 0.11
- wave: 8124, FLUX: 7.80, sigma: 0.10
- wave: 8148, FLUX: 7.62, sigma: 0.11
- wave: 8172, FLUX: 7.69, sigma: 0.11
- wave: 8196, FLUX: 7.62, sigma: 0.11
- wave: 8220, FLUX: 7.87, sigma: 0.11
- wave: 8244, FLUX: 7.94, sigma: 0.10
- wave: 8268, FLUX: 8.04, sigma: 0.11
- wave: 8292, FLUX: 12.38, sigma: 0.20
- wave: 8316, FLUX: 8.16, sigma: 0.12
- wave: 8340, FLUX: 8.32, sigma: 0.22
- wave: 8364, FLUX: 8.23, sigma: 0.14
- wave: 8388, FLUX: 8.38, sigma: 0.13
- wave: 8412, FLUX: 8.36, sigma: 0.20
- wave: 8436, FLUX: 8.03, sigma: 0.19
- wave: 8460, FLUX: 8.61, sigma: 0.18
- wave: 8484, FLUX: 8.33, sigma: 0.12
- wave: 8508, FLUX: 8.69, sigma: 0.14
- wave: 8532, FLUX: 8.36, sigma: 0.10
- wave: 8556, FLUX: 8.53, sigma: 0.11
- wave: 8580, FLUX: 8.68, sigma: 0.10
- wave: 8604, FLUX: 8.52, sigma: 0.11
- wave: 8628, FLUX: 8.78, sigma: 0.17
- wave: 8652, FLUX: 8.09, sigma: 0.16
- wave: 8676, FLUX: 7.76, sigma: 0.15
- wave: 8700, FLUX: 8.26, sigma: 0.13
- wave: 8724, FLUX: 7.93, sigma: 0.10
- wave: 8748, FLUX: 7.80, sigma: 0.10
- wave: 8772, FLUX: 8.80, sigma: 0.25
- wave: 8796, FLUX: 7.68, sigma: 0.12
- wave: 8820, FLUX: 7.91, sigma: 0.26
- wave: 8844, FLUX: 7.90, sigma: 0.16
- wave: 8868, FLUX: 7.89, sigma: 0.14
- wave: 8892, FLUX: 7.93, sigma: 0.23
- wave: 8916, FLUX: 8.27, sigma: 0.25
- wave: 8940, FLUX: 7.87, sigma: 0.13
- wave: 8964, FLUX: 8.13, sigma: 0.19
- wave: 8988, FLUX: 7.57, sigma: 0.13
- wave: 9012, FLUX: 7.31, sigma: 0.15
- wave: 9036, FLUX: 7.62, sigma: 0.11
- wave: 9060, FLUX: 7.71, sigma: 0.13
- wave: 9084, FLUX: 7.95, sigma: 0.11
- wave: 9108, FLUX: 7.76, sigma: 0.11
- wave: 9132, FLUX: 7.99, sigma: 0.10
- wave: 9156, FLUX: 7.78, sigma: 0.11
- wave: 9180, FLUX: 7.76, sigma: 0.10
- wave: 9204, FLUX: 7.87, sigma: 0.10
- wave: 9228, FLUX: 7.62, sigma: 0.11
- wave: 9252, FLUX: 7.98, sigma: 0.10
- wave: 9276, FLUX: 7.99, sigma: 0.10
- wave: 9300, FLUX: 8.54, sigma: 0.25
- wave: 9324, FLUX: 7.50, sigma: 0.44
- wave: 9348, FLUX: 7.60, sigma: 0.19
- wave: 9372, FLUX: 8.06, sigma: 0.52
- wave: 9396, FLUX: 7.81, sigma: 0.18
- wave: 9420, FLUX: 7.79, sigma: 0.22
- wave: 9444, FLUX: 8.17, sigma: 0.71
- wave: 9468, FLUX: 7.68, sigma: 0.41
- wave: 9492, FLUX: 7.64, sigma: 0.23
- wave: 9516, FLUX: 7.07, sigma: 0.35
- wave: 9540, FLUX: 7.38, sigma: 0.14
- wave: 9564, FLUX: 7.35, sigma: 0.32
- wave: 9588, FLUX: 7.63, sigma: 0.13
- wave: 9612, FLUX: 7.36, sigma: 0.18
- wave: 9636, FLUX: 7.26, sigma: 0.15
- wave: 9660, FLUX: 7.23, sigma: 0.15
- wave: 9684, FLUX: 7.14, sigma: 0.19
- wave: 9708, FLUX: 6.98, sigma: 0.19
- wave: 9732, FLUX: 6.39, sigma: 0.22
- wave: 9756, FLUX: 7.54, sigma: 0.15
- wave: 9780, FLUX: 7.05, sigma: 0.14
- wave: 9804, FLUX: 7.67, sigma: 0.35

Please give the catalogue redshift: 0.14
